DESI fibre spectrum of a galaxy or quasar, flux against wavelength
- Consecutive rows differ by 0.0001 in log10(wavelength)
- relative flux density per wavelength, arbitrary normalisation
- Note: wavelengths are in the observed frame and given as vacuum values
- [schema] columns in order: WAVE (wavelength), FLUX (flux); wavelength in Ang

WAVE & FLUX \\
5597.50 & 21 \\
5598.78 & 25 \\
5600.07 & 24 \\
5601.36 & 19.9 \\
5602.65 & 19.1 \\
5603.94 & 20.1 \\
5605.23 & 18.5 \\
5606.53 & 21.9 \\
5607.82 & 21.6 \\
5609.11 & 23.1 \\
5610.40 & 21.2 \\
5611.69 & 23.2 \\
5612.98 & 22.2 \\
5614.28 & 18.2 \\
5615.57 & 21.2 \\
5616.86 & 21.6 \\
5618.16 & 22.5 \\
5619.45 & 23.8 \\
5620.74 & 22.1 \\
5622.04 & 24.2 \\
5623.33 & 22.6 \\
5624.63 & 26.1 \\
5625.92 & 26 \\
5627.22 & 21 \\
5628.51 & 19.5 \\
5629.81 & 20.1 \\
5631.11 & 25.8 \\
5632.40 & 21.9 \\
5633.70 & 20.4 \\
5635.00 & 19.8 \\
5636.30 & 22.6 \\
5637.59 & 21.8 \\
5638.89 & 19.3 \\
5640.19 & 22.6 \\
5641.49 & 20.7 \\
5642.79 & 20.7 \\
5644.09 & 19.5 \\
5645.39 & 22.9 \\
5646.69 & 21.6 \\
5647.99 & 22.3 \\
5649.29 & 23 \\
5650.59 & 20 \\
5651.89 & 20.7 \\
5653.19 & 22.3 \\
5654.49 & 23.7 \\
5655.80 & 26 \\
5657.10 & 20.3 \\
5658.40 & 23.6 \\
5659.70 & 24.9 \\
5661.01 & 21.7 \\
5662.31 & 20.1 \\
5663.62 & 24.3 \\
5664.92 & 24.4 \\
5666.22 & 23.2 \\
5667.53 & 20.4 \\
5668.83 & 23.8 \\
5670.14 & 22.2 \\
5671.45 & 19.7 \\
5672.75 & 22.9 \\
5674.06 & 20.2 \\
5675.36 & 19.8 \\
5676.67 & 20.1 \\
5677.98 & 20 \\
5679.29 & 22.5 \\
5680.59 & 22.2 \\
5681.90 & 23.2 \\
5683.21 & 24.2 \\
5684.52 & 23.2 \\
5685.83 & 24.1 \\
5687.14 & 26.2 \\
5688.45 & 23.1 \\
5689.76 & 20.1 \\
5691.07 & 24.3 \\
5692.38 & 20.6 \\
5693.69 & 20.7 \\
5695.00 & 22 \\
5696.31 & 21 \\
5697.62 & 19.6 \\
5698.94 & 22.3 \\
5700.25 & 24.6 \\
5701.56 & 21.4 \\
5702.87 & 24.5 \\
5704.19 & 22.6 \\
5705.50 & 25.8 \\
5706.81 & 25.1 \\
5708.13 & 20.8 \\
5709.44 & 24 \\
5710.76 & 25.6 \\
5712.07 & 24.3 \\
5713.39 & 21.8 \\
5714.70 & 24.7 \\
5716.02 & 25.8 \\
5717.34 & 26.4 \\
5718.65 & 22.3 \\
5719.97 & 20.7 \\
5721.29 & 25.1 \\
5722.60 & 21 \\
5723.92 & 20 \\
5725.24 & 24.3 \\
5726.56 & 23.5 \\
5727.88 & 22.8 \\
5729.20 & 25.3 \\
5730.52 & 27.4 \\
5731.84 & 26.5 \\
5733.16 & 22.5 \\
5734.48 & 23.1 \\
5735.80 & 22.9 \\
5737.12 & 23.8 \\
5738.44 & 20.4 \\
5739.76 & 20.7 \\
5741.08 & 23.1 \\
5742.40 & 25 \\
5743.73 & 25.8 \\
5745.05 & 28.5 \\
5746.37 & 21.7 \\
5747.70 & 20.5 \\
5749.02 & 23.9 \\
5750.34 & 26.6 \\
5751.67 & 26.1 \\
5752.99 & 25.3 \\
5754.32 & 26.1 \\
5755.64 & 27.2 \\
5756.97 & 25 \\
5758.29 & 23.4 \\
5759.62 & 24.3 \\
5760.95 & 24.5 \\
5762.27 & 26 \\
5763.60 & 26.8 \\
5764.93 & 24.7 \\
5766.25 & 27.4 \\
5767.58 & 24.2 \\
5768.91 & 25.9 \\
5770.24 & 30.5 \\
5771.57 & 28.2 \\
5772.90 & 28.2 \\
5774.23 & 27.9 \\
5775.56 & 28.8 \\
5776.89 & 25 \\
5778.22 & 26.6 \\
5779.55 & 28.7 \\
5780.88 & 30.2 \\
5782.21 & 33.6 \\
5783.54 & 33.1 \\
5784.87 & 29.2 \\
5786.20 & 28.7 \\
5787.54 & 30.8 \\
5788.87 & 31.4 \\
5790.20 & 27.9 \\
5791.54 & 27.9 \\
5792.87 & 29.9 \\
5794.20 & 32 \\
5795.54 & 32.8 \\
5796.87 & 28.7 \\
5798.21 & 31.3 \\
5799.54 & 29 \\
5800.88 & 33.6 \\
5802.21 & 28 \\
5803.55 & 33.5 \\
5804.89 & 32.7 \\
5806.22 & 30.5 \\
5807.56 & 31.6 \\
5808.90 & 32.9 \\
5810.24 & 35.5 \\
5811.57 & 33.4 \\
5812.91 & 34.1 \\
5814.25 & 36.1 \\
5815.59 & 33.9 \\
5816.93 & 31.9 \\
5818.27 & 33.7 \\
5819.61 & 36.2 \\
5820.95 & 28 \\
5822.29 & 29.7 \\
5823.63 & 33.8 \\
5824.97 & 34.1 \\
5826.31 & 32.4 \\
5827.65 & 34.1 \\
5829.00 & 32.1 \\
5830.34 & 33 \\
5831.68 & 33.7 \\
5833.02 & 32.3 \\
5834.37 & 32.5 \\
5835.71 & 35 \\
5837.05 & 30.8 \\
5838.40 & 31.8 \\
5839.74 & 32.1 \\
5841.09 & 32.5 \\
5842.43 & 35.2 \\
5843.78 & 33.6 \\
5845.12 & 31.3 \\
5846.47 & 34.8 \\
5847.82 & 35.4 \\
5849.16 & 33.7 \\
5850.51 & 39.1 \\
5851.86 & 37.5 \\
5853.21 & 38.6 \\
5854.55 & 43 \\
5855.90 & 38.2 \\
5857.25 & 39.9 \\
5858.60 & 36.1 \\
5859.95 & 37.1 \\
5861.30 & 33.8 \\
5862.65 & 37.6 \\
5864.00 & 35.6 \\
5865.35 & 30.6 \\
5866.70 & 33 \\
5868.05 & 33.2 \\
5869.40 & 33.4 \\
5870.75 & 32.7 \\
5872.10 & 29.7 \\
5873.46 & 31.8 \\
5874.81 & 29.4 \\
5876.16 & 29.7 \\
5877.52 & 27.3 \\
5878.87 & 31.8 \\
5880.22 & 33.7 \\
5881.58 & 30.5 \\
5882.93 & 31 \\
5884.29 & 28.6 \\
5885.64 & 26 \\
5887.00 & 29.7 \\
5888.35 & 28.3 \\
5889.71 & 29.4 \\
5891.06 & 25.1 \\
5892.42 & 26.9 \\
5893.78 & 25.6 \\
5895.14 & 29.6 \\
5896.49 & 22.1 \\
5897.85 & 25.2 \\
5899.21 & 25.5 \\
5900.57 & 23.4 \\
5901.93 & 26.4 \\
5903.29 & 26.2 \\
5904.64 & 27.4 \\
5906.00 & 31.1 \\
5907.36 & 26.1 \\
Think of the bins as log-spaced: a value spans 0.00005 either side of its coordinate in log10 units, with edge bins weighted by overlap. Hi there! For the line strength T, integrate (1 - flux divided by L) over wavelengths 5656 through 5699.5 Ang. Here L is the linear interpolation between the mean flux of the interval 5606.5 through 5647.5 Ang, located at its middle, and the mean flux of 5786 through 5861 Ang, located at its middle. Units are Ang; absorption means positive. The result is 4.6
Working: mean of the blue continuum 21.9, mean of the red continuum 33.2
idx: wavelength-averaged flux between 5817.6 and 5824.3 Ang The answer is 32.3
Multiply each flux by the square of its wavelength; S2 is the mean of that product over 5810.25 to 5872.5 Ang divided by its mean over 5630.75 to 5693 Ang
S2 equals 1.6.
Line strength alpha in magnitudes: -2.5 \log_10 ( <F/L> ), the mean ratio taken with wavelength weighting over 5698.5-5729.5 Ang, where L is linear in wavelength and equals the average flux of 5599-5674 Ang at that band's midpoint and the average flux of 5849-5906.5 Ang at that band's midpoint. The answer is 0.064 mag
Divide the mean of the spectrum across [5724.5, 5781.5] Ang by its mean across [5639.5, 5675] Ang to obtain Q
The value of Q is 1.1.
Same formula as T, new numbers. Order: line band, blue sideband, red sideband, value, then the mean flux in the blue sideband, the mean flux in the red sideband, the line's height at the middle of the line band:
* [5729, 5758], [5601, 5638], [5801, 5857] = 4.5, 21.8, 33.8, 28.9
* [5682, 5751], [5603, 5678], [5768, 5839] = 7.5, 21.9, 31.2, 26.3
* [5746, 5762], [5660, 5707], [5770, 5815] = 1.8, 22.4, 30.7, 27.7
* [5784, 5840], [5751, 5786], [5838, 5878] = -2.4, 27.2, 34.3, 30.7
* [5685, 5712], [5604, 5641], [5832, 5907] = 2.1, 21.9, 31.6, 24.9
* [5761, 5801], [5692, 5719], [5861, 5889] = -3.0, 23.2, 31.3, 26.8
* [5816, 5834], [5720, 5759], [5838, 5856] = 0.2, 24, 35.5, 33.1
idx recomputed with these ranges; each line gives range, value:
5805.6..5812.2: 32.8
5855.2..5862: 37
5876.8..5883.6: 30.8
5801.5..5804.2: 30.8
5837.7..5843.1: 32.9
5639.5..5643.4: 21.3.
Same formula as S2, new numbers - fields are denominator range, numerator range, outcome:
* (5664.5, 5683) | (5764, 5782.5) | 1.32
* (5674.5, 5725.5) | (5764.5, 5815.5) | 1.37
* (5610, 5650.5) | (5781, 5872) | 1.62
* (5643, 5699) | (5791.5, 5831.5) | 1.53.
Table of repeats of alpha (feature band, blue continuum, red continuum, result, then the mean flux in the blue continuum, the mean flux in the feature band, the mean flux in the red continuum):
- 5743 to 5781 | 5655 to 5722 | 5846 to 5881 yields 0.07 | 22.8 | 26.1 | 34.5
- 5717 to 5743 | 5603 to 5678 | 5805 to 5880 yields 0.16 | 21.9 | 23.3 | 33.6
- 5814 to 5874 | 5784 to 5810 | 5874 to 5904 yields -0.17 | 30.7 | 34.1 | 27.8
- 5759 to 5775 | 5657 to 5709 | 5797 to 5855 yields 0.09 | 22.4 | 26.6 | 33.4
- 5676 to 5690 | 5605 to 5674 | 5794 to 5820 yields 0.10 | 22.1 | 22.7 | 32.5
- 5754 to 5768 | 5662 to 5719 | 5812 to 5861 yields 0.12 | 22.8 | 25.4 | 34.4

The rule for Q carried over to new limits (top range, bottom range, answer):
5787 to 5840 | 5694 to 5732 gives 1.37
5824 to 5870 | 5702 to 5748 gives 1.46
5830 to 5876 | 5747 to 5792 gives 1.26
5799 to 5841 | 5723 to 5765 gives 1.35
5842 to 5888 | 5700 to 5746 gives 1.41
